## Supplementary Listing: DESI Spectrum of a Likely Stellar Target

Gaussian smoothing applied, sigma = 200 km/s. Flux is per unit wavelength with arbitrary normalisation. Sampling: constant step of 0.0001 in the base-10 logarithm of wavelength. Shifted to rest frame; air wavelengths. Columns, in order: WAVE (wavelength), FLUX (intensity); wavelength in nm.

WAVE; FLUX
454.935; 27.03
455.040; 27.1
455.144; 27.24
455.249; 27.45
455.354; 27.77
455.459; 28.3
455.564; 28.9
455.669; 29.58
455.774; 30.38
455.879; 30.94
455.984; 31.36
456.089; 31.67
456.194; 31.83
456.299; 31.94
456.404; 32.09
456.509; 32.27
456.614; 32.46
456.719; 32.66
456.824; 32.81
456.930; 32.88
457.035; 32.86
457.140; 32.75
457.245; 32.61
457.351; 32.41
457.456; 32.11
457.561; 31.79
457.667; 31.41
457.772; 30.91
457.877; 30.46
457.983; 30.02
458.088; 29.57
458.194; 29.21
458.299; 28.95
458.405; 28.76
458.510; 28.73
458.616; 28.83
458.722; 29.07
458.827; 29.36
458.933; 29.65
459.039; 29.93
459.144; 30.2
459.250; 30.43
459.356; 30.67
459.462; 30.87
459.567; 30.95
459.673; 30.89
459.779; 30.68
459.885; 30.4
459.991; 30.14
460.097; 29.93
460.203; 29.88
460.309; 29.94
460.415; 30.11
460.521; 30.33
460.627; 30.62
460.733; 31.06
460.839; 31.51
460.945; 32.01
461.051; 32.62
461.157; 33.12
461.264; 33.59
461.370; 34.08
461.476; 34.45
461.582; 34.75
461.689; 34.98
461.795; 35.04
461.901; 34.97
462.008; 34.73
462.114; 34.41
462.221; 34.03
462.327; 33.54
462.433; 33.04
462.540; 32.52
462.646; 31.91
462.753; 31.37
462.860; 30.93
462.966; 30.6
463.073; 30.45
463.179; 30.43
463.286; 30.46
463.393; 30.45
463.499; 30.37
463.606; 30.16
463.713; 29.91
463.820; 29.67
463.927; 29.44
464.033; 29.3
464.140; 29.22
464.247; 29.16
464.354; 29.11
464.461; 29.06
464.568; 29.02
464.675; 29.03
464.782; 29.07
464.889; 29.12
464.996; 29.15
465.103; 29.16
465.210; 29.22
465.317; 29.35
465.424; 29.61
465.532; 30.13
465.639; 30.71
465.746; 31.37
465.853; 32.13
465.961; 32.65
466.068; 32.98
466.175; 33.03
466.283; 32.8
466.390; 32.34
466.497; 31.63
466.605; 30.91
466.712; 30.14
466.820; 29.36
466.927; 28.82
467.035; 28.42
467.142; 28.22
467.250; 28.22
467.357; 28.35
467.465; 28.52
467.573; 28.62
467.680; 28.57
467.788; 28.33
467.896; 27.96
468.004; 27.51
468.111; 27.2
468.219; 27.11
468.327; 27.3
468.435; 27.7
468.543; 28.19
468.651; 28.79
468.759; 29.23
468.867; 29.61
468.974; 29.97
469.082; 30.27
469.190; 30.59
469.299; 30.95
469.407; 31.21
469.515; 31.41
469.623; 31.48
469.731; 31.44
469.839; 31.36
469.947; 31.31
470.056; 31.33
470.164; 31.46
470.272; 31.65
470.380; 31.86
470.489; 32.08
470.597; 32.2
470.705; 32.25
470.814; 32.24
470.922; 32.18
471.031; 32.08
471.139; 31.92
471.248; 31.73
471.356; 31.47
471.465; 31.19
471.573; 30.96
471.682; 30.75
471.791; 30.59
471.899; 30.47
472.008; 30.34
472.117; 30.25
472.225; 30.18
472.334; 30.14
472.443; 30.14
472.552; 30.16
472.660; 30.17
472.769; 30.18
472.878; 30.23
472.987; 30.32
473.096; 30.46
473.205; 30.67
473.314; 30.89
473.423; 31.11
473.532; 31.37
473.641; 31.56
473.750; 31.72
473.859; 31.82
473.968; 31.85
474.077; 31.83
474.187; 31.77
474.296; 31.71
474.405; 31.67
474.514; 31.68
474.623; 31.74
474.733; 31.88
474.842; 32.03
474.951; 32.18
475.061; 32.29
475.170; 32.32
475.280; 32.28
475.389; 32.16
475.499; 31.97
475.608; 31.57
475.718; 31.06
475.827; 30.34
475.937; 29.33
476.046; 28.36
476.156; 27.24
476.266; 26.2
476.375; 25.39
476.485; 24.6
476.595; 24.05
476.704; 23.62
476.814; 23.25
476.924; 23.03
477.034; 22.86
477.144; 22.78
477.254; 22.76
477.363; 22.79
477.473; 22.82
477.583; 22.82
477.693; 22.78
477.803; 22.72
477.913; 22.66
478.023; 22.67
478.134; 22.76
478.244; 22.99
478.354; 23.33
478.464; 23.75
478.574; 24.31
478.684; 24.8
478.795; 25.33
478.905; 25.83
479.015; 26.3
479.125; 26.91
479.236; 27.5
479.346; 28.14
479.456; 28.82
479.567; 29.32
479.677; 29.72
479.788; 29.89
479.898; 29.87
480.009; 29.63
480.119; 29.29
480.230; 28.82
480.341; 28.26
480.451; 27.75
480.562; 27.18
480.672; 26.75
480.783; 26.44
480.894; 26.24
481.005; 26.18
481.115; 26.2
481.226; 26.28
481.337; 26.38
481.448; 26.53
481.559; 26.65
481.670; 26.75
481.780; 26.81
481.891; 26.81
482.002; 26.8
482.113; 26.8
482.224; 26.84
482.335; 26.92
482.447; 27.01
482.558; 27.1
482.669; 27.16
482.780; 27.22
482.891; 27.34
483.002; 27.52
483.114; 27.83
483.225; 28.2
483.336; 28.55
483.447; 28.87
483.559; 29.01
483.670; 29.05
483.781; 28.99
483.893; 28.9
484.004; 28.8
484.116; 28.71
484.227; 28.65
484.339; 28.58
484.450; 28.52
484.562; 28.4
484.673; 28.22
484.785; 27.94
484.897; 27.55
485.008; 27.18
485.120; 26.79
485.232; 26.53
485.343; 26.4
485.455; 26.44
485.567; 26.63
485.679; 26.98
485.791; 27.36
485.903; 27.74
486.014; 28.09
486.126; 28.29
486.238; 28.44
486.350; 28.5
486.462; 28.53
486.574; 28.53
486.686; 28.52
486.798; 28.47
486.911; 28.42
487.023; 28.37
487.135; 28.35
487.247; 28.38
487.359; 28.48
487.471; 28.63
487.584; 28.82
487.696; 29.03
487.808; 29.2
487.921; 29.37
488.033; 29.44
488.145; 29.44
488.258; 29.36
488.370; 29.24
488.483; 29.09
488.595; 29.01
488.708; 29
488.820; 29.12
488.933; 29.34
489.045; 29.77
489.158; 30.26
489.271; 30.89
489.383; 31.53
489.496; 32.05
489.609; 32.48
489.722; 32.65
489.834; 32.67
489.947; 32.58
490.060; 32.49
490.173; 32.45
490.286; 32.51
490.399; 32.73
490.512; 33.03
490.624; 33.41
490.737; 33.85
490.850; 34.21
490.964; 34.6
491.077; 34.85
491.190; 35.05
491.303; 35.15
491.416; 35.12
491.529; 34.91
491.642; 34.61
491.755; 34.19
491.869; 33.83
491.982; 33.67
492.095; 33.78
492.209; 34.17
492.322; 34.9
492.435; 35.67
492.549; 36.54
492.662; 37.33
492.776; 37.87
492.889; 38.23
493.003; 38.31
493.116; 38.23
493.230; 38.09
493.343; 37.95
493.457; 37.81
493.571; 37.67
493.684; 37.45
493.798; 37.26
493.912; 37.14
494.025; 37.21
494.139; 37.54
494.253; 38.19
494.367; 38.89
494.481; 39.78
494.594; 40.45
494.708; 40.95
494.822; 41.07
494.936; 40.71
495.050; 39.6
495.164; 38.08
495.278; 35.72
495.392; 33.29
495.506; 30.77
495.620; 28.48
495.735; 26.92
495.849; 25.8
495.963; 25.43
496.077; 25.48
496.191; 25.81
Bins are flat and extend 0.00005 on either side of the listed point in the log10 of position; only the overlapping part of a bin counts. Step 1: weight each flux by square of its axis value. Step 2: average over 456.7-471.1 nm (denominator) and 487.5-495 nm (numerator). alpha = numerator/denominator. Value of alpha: 1.2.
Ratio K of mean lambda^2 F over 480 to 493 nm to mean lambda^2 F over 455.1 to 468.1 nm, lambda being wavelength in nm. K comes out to 1.1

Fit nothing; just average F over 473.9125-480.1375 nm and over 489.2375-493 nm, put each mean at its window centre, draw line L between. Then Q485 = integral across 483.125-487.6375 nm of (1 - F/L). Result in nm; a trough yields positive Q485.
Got 0.47 nm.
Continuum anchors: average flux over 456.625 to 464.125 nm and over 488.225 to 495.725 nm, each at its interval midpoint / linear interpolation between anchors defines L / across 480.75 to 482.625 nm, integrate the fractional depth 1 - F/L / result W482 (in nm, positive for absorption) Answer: 0.39 nm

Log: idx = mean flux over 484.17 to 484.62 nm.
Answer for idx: 28.6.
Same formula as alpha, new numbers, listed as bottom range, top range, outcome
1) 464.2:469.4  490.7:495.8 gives 1.37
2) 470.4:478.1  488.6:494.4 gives 1.27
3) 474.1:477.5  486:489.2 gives 1.07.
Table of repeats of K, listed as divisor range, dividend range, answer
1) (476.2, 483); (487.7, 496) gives 1.38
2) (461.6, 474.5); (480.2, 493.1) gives 1.05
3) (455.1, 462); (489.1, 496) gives 1.30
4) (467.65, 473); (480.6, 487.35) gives 0.96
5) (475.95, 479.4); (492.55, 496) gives 1.60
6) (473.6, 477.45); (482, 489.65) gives 1.03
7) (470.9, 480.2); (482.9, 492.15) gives 1.11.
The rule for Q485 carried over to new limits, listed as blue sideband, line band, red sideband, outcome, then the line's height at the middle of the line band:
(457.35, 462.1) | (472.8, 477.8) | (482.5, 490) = 0.17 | 29.8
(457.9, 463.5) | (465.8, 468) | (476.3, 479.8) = -0.08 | 28.9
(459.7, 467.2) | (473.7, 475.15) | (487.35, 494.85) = 0.02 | 32.2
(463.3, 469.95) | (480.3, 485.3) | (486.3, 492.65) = 0.57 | 31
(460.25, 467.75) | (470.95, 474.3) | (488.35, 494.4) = 0.11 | 32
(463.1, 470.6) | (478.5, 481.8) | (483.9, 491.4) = 0.28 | 29.8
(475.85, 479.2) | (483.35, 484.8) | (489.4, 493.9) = 0.03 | 29.3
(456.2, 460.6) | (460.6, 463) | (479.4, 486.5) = -0.21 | 30.4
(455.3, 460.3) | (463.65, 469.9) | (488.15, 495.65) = 0.40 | 31.7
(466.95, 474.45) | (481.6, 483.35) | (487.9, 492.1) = 0.24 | 31.5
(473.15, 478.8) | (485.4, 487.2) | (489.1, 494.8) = 0.26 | 32.7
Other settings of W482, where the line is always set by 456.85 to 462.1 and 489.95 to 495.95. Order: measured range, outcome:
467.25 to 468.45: 0.17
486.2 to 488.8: 0.45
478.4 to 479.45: 0.24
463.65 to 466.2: 0.16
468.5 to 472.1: 0.18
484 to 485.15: 0.21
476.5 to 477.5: 0.31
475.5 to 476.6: 0.17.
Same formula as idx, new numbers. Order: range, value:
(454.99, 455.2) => 27.3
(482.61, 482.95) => 27.3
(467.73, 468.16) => 27.8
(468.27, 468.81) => 28.2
